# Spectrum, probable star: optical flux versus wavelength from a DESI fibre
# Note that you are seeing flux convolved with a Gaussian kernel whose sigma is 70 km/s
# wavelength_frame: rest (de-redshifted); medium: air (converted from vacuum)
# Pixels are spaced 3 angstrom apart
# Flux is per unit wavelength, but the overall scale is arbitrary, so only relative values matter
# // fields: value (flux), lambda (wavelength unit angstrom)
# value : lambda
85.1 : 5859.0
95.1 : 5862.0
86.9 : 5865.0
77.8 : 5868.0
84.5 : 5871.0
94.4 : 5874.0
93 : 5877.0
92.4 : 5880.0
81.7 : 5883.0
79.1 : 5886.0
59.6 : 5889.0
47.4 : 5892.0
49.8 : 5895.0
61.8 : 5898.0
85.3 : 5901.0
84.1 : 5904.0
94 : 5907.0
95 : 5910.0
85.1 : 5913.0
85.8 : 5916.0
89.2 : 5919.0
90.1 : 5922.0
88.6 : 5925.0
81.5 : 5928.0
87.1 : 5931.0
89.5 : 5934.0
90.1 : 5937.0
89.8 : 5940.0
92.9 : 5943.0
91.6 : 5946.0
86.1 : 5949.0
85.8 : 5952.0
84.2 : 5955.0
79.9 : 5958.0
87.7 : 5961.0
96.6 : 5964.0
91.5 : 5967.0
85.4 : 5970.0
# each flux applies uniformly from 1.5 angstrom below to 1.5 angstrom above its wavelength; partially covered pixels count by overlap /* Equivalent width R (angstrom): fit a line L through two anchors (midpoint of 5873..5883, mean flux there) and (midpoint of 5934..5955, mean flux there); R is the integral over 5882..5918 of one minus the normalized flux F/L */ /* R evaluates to 5.9 angstrom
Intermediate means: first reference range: 91.5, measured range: 75.8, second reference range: 89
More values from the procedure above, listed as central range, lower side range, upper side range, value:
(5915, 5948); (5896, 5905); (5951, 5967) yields -2.90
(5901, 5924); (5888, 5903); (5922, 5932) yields -4.38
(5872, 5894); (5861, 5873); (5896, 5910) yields 1.70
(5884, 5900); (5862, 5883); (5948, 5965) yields 4.88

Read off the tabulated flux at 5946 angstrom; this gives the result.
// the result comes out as 91.6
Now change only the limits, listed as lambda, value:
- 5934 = 89.5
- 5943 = 92.9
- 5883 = 81.7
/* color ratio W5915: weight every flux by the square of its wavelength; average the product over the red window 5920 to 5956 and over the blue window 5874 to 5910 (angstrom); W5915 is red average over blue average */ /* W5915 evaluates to 1.16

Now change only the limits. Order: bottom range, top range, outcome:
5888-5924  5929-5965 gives 1.15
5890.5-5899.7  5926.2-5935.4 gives 1.62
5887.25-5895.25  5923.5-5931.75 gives 1.62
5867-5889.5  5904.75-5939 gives 1.07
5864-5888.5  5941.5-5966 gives 1.06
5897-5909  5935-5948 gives 1.11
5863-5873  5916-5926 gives 1.07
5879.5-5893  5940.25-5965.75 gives 1.26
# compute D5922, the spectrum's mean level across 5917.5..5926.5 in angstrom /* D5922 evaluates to 89.3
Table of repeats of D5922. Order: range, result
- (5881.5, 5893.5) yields 67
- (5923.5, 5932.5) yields 85.7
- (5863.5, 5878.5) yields 87.3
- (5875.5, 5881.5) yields 92.7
